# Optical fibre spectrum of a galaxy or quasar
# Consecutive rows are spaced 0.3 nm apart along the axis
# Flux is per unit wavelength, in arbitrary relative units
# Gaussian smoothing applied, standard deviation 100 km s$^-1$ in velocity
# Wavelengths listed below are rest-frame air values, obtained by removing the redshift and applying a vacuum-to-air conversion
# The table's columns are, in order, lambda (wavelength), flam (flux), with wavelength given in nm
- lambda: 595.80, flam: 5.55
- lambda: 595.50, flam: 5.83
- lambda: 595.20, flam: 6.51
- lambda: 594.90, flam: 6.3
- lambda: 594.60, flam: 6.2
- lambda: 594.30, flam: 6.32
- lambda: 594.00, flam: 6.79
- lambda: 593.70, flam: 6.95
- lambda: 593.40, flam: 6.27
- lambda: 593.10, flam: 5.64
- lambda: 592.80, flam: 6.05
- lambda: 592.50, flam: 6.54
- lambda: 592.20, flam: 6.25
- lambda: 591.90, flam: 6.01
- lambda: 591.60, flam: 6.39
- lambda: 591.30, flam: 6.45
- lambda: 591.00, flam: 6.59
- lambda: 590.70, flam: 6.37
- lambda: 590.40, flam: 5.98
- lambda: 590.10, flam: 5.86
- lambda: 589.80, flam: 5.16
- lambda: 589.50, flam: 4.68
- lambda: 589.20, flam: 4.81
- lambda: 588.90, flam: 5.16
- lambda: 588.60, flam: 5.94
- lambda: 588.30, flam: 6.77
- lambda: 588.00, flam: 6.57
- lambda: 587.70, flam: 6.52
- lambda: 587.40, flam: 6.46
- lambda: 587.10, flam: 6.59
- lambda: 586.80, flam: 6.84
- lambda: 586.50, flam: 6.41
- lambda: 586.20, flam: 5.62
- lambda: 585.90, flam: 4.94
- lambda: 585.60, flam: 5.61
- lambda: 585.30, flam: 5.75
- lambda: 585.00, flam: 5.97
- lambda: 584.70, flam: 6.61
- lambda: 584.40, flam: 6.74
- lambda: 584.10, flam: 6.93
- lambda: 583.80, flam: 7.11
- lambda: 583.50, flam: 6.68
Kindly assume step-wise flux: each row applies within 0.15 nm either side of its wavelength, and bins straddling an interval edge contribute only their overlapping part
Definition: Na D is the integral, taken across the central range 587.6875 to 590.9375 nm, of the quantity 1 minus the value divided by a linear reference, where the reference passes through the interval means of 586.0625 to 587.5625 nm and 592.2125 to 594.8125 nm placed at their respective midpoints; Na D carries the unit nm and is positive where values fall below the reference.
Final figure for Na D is 0.30 nm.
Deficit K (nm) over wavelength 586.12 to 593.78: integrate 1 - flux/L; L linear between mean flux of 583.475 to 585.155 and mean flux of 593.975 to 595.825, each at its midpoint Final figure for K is 0.38 nm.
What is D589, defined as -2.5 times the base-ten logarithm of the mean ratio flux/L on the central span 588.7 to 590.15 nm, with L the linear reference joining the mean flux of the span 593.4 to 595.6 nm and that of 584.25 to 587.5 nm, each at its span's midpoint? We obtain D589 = 0.22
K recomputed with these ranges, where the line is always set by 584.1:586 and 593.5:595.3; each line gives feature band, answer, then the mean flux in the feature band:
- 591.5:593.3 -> 0.07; 6.14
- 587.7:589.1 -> 0.02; 6.11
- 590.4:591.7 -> -0.01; 6.4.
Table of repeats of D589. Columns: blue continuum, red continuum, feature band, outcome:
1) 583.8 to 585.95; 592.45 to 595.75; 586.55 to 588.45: -0.066 mag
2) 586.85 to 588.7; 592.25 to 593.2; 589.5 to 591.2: 0.073 mag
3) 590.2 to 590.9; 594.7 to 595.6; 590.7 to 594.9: -0.023 mag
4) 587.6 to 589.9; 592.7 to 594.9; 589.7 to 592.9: -0.027 mag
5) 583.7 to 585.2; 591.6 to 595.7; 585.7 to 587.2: 0.086 mag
